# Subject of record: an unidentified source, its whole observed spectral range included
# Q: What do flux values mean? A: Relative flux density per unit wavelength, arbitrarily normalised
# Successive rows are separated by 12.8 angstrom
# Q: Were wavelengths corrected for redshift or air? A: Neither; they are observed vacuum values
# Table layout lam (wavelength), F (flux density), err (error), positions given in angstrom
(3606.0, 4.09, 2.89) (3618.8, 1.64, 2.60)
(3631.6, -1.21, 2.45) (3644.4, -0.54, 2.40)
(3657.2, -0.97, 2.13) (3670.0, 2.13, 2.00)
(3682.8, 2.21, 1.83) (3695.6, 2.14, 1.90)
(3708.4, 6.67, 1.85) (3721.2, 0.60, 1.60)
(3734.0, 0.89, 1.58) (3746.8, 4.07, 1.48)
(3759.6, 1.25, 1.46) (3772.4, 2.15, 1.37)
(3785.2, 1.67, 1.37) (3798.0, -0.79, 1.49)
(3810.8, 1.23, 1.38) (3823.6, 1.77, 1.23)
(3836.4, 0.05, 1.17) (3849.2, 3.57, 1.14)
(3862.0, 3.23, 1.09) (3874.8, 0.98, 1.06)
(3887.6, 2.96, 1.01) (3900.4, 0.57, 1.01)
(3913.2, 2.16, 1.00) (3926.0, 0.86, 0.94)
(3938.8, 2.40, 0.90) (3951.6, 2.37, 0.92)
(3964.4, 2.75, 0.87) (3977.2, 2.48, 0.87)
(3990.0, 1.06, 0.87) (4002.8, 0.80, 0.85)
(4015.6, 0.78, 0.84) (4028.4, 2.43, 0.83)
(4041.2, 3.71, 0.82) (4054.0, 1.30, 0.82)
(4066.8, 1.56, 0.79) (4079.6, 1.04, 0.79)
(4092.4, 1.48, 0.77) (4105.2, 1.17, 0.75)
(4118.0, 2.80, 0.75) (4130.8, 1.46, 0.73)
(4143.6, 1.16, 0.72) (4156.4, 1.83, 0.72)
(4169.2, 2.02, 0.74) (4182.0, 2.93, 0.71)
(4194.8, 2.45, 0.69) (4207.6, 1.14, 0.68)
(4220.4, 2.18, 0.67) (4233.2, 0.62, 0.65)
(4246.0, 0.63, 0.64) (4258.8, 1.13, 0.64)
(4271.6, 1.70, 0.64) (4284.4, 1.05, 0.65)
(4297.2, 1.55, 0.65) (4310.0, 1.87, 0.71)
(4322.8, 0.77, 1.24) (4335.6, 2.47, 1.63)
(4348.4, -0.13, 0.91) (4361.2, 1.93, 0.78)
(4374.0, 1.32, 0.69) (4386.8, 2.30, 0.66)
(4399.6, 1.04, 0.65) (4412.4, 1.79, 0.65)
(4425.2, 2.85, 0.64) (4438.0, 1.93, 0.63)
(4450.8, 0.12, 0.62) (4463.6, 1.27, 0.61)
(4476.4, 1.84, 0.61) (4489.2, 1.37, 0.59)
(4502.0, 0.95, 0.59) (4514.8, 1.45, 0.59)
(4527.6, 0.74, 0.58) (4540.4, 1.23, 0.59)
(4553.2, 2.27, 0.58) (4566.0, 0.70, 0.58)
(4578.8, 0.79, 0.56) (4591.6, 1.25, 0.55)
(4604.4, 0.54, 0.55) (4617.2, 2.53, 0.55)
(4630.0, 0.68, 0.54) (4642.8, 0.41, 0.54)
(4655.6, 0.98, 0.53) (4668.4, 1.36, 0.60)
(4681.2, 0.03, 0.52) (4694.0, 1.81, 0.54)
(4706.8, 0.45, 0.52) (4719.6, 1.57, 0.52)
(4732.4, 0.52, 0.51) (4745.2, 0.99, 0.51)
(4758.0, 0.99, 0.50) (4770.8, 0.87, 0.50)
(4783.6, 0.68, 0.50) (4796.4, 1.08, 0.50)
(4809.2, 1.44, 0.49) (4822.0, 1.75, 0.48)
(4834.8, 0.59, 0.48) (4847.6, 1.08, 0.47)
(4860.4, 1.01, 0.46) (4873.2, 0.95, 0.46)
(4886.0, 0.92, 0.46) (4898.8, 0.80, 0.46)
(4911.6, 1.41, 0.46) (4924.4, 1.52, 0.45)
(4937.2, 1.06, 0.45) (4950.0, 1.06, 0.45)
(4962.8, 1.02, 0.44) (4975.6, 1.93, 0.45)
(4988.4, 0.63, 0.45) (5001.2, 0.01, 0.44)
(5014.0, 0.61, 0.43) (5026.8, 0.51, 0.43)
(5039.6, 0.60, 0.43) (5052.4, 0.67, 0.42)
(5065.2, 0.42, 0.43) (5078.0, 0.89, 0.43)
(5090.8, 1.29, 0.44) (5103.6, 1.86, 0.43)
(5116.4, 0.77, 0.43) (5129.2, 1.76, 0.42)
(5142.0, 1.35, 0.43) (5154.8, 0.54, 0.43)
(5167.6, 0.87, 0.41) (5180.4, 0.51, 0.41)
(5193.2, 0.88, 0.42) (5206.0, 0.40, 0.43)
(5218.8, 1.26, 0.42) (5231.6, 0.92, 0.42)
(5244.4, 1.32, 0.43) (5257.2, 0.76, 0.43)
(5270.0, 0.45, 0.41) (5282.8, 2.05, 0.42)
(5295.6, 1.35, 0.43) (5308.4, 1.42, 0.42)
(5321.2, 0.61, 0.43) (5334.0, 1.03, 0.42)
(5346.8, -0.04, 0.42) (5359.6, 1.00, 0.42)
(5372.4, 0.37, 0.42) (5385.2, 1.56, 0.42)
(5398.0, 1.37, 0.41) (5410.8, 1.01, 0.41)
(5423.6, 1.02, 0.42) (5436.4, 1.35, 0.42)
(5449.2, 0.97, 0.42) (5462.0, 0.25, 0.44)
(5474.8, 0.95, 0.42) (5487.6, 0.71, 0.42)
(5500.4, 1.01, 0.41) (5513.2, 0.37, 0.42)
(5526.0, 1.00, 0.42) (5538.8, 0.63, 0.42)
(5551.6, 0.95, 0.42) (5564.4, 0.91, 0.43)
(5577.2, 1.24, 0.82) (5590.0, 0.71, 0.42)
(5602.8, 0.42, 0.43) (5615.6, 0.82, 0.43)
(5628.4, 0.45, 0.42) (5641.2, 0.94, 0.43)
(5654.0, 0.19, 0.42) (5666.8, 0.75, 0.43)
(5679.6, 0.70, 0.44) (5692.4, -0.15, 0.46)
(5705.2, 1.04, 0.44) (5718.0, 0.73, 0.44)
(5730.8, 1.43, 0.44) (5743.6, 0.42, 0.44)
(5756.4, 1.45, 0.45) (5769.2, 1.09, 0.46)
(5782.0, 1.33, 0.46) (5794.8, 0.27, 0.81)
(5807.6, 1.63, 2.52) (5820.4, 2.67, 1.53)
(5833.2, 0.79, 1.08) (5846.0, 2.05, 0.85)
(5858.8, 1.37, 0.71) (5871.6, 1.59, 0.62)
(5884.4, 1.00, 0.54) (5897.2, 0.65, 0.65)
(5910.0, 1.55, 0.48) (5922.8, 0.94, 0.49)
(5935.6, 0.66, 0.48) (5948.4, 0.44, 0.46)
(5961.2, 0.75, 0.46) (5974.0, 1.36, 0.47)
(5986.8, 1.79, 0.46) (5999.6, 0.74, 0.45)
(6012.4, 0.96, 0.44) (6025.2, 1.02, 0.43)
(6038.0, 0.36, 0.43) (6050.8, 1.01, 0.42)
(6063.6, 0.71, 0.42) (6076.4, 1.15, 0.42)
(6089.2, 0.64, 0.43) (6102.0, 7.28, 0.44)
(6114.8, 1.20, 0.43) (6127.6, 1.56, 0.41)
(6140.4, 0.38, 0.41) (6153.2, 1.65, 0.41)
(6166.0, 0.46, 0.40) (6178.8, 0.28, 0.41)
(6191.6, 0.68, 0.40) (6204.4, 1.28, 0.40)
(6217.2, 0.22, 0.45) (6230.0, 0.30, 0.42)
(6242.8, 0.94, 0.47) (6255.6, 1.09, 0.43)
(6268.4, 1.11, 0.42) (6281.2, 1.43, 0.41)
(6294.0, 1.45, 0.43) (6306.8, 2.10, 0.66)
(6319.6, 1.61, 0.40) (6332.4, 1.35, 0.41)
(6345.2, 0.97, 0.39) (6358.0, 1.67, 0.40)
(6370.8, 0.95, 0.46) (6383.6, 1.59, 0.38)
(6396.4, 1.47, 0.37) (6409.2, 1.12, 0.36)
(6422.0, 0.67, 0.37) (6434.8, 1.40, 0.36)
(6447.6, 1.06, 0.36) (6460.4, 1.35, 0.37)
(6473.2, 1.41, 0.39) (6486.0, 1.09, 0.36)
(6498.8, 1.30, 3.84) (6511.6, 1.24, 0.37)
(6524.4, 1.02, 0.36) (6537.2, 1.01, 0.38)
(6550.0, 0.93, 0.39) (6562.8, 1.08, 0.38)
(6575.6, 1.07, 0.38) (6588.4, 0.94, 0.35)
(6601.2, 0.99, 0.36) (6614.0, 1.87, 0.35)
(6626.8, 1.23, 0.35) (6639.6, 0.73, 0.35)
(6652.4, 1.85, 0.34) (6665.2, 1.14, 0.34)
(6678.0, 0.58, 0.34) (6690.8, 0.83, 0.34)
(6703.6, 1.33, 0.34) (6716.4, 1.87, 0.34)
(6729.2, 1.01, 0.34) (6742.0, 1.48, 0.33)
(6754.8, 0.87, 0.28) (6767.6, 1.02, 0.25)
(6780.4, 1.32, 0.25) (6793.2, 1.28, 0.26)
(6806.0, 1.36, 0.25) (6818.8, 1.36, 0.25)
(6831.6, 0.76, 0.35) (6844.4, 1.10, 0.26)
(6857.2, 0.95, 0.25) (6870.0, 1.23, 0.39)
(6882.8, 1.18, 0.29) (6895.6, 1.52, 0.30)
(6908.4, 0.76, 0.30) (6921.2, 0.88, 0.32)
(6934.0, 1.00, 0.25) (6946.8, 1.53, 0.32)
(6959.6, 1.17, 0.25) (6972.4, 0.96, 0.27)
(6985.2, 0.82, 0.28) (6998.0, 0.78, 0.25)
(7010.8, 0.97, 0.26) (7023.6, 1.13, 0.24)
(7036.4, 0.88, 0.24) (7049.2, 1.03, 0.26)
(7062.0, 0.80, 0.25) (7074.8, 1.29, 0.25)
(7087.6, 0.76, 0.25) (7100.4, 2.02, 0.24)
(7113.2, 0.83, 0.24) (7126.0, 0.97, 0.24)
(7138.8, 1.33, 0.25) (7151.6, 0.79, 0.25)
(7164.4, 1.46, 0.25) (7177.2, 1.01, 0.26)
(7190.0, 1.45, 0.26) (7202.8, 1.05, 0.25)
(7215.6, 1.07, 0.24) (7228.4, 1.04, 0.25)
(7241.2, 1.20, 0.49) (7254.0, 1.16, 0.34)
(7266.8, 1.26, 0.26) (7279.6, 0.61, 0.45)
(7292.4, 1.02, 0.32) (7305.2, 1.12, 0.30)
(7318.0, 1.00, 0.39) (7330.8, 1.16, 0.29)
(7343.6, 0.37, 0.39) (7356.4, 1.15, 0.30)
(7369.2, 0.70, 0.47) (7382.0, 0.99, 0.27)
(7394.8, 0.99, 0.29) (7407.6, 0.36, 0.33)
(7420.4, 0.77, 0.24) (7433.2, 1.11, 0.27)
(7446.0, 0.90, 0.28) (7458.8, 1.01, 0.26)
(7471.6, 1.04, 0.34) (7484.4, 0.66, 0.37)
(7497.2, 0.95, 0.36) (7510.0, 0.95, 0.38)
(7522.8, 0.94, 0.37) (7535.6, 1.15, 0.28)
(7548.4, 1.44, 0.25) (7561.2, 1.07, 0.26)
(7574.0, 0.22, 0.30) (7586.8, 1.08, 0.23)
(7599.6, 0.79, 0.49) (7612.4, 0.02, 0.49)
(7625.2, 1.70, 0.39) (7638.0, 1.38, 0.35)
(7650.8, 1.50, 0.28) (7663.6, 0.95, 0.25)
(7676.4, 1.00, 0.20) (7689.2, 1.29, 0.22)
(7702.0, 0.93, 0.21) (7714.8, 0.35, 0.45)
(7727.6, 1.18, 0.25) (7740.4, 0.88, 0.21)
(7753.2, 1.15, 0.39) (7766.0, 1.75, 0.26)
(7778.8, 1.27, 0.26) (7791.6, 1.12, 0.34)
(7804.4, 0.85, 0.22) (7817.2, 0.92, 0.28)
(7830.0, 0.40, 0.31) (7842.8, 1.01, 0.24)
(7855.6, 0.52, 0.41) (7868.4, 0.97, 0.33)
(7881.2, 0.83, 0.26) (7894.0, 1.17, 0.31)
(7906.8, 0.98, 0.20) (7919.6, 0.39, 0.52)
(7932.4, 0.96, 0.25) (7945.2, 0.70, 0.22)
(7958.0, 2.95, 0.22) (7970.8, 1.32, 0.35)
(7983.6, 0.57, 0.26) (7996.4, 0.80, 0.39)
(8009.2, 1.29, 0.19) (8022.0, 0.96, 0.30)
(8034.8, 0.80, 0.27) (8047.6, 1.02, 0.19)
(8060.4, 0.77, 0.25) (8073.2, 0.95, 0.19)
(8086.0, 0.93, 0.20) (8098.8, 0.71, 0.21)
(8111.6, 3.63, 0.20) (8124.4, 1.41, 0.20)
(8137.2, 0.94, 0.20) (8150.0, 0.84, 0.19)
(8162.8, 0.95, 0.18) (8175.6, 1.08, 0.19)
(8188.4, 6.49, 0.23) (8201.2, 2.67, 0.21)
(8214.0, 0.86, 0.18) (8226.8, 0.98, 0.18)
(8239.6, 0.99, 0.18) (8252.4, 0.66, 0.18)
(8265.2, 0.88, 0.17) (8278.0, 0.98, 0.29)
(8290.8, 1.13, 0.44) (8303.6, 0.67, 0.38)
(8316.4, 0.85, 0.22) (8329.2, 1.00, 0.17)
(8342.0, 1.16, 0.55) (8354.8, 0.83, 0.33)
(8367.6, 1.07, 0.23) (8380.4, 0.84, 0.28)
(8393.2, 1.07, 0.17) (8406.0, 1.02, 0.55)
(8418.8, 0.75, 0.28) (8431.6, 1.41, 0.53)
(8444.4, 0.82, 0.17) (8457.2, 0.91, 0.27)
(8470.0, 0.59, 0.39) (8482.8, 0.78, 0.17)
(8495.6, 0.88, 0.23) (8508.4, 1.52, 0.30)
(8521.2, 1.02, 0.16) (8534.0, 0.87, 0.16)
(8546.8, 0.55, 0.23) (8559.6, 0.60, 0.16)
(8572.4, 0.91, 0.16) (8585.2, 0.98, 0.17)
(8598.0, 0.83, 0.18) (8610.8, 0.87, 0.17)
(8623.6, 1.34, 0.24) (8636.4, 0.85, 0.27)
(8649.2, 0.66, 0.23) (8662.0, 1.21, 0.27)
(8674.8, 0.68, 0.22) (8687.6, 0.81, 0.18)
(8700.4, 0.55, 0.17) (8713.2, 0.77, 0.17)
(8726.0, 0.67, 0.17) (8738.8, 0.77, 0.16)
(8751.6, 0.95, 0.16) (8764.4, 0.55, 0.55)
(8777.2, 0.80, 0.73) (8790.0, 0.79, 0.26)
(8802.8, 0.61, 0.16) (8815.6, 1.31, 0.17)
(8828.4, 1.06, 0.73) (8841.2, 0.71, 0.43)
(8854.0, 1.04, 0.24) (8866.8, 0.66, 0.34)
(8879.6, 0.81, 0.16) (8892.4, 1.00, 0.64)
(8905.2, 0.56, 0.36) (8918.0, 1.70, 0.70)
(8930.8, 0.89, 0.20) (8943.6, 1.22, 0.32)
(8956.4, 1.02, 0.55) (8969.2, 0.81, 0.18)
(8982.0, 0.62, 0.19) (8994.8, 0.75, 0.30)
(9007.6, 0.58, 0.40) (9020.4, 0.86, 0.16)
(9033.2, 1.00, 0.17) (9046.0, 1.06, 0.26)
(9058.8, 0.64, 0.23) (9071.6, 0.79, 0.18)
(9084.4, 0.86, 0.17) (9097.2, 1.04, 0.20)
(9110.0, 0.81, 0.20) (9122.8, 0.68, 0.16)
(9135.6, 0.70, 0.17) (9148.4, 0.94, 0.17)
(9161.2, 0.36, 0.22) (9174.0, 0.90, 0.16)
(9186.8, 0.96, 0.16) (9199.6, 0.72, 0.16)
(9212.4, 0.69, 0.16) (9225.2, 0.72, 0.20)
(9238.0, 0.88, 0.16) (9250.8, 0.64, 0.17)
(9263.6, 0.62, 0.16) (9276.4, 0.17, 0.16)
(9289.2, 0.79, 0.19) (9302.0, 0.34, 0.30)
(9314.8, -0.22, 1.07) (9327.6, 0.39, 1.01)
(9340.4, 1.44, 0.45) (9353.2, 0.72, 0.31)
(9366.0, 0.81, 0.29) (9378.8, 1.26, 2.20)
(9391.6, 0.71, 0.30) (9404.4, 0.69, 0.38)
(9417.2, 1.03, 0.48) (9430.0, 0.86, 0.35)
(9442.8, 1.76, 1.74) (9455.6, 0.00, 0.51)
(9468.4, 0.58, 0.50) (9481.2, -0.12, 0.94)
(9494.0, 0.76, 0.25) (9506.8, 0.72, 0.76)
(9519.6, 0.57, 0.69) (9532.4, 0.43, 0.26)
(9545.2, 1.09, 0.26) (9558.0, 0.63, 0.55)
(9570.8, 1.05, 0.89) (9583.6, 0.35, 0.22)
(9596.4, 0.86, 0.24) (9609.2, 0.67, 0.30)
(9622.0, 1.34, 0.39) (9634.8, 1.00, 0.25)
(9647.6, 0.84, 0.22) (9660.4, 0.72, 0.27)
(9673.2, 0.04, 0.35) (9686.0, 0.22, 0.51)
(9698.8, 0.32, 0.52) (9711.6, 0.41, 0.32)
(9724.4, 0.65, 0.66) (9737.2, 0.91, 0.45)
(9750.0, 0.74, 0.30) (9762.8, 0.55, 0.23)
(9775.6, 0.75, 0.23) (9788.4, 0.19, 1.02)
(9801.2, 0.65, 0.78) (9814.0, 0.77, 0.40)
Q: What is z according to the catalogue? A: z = 0.64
